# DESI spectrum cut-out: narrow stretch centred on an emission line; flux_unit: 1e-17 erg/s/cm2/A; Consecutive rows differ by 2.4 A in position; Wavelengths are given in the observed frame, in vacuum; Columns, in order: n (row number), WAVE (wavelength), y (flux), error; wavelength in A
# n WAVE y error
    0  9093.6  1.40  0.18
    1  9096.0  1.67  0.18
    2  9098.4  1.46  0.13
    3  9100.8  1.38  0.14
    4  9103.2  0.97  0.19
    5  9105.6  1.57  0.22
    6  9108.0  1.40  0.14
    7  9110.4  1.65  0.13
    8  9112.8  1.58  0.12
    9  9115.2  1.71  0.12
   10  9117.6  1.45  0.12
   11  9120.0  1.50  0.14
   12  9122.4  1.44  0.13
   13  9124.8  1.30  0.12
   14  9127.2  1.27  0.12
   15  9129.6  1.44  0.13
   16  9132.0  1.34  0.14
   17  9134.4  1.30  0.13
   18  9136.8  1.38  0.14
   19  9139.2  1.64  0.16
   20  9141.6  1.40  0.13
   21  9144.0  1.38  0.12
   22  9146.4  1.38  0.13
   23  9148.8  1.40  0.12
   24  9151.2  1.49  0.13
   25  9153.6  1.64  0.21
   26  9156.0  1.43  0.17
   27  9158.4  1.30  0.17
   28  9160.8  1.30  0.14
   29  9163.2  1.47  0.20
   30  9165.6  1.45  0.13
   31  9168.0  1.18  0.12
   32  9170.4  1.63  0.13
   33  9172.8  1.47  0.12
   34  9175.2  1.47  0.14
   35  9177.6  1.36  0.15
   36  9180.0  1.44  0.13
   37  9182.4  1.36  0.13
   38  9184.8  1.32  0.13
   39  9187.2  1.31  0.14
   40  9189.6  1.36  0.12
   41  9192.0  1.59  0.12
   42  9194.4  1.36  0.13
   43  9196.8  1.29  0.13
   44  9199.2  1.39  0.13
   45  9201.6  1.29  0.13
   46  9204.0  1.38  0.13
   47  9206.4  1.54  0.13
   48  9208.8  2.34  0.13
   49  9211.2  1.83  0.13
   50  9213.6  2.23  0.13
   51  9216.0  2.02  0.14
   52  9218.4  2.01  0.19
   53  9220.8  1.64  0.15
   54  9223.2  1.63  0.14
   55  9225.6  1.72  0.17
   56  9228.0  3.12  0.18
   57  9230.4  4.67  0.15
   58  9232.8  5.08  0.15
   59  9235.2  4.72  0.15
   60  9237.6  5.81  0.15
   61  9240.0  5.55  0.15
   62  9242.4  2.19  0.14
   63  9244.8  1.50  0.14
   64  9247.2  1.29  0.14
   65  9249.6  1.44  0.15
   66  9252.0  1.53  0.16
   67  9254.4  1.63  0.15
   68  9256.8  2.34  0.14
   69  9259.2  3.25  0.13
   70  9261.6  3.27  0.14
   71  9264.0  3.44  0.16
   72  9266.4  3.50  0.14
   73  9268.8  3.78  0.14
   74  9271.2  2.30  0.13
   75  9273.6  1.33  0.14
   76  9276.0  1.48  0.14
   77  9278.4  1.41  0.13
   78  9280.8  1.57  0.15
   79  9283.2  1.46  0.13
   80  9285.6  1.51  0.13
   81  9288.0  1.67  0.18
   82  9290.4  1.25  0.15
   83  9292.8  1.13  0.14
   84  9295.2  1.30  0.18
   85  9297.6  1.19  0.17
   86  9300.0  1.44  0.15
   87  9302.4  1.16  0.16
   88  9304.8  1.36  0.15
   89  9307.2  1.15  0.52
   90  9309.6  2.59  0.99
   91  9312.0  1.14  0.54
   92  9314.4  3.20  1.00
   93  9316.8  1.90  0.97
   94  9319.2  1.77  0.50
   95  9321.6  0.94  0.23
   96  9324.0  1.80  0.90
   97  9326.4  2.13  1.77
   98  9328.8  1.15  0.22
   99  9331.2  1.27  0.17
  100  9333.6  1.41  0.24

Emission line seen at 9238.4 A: H-alpha 6563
